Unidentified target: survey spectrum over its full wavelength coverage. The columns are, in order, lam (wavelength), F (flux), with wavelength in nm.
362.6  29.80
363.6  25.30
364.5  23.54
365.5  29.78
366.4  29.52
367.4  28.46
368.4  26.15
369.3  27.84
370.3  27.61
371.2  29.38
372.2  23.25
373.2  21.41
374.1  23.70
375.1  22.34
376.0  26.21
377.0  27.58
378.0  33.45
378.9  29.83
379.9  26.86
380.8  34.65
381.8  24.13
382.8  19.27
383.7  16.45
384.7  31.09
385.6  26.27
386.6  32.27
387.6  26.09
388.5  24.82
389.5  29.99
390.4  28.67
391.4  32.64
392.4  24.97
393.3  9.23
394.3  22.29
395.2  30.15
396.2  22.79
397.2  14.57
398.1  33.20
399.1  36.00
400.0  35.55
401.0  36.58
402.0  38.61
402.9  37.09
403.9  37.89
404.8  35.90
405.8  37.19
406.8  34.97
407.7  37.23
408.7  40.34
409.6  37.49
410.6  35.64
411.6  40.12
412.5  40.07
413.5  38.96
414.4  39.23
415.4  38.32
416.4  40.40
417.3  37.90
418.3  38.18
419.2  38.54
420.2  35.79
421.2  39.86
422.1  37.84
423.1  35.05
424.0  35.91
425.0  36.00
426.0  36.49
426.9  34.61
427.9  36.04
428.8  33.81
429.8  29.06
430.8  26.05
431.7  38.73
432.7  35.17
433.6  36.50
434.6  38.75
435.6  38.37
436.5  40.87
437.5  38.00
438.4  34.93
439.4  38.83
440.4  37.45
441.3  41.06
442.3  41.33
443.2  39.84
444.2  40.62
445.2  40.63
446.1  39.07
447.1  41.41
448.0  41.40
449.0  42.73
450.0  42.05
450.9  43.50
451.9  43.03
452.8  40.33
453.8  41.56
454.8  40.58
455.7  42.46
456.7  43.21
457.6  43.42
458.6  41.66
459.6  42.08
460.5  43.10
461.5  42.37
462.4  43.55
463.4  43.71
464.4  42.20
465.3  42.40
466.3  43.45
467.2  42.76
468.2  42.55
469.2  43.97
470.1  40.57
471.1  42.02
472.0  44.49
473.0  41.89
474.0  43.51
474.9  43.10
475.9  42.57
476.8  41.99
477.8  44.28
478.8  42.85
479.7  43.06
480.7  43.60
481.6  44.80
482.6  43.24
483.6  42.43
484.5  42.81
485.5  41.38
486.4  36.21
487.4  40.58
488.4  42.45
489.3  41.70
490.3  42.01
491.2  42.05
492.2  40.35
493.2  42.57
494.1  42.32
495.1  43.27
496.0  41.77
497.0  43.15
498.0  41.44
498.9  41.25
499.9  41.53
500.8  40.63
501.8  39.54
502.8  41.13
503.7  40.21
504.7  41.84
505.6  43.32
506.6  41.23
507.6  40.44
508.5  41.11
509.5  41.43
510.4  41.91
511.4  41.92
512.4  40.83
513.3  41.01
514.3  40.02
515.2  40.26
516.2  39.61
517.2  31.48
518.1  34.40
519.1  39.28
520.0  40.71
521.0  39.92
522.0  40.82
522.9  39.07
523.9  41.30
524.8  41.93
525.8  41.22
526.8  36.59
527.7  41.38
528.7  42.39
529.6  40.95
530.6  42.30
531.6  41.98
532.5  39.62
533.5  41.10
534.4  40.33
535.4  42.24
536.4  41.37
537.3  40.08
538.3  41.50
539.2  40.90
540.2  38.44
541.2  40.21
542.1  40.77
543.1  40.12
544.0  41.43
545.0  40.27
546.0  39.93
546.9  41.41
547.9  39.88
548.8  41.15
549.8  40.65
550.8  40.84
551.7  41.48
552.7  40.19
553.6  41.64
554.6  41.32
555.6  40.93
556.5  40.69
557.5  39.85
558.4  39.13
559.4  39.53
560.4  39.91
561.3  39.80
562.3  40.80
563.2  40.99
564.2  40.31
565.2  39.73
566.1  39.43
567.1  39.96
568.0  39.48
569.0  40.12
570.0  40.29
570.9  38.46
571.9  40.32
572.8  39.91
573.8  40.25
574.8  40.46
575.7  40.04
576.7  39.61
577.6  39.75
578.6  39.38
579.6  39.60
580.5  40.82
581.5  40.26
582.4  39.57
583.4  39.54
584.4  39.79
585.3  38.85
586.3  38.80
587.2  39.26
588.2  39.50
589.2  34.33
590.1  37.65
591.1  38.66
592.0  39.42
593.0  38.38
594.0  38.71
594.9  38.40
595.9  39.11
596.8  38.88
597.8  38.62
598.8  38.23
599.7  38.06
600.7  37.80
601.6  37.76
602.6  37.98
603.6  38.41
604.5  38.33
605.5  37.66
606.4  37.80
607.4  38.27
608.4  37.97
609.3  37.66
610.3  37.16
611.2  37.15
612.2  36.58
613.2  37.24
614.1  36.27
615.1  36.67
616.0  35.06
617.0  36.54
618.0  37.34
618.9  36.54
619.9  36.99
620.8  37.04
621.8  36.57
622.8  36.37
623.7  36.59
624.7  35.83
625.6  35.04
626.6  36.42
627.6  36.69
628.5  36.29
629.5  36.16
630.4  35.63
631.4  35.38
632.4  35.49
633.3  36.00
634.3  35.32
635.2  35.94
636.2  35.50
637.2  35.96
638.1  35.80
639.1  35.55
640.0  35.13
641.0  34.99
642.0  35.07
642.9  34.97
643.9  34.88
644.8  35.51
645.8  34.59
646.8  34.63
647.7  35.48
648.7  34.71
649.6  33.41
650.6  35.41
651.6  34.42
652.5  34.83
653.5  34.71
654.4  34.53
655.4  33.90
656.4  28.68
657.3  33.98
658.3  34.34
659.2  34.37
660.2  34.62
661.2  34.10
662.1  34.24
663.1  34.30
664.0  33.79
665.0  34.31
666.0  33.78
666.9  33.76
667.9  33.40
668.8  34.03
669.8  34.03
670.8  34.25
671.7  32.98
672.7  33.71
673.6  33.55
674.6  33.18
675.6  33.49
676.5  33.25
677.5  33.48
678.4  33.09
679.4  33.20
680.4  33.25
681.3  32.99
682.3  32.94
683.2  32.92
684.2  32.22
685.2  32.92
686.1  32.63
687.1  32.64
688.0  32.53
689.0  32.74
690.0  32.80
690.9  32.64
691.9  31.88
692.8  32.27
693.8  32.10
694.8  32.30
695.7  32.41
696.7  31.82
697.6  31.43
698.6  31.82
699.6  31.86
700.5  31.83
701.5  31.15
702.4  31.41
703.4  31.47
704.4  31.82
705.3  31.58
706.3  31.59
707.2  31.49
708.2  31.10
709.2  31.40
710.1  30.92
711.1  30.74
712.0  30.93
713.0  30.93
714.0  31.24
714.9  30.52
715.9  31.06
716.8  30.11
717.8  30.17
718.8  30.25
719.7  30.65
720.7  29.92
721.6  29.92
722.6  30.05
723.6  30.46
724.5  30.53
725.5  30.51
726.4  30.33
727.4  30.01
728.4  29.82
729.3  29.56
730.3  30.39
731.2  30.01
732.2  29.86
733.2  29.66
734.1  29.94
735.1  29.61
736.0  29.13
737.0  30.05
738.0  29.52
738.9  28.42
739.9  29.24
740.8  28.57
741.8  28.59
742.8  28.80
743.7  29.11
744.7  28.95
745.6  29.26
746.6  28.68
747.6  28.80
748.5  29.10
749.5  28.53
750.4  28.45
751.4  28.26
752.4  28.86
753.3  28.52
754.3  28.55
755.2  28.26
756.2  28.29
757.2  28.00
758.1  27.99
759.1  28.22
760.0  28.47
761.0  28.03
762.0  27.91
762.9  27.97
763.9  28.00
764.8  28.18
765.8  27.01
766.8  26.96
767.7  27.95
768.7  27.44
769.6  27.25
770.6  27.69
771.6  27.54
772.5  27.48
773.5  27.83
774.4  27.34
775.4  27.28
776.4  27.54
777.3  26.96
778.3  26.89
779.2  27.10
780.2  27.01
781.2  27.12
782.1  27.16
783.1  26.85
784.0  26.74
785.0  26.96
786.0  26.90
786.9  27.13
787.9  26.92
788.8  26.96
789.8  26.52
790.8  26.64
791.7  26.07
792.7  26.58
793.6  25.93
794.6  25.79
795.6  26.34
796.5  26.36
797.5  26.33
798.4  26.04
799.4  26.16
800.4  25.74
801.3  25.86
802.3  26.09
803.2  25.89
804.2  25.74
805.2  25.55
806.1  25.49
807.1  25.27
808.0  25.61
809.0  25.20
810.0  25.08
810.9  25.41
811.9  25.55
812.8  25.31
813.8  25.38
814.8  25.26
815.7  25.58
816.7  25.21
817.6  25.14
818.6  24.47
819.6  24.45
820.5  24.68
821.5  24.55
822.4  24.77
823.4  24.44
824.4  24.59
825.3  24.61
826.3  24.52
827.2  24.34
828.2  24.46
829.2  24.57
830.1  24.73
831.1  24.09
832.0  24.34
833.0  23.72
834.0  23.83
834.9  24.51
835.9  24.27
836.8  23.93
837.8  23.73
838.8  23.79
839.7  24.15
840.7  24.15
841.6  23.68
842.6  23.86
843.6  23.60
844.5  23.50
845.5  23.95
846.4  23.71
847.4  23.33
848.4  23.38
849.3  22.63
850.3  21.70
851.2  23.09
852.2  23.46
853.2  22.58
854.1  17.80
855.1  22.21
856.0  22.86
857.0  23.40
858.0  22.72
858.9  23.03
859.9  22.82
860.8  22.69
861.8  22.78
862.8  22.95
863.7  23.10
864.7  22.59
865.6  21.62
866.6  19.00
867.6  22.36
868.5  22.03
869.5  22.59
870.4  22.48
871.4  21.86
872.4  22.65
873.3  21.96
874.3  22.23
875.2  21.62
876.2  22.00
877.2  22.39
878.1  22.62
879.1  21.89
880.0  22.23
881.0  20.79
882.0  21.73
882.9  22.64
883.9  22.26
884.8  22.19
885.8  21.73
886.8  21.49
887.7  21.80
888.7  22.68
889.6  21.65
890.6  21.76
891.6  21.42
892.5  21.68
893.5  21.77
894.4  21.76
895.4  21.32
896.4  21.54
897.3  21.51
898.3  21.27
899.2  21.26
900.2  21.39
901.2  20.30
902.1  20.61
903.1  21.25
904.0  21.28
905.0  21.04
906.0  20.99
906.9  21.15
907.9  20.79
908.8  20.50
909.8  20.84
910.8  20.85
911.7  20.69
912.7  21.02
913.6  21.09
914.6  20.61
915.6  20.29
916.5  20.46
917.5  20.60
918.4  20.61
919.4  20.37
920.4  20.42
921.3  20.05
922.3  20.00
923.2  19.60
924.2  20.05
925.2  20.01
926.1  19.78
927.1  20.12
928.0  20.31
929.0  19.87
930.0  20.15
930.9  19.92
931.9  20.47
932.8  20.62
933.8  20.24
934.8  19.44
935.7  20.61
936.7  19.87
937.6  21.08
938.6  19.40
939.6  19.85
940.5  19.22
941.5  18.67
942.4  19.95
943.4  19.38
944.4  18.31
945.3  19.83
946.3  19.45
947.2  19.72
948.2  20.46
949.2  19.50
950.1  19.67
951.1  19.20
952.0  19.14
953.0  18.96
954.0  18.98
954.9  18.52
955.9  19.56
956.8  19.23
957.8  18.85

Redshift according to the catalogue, 0.000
